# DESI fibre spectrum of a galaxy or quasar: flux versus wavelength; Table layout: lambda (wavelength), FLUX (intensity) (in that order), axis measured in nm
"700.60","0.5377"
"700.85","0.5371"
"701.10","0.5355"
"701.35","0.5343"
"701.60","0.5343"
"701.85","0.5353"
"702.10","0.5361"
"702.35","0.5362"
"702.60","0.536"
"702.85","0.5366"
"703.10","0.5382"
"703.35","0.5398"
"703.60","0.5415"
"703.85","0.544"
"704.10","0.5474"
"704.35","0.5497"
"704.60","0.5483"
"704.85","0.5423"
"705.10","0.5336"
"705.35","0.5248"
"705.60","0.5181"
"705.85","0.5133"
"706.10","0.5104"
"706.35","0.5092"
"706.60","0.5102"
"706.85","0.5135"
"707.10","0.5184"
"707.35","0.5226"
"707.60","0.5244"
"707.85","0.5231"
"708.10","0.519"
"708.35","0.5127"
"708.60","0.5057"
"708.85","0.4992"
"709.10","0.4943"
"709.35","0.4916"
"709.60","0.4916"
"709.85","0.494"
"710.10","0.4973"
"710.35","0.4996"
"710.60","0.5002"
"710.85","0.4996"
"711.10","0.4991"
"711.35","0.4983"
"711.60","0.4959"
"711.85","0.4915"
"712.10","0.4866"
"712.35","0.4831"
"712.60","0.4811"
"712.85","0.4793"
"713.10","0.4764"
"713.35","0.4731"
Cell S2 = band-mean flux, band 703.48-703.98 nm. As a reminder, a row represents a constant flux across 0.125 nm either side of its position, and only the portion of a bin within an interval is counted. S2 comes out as 0.543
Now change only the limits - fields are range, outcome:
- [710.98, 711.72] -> 0.498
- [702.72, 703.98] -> 0.54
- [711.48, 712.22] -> 0.491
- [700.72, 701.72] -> 0.535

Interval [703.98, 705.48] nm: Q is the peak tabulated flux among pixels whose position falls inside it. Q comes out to 0.5497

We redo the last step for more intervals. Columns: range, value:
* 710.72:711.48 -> 0.4996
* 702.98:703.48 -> 0.5398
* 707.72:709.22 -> 0.5231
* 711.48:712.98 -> 0.4959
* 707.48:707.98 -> 0.5244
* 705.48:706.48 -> 0.5181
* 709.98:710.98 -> 0.5002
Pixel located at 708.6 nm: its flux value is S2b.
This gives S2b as 0.5057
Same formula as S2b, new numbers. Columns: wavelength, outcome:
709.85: 0.494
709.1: 0.4943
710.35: 0.4996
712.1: 0.4866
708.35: 0.5127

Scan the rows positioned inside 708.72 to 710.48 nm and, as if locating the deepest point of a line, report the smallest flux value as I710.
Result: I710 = 0.4916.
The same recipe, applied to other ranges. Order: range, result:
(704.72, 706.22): 0.5104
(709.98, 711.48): 0.4973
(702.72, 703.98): 0.5366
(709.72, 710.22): 0.494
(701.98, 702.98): 0.536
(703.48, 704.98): 0.5415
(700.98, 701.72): 0.5343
